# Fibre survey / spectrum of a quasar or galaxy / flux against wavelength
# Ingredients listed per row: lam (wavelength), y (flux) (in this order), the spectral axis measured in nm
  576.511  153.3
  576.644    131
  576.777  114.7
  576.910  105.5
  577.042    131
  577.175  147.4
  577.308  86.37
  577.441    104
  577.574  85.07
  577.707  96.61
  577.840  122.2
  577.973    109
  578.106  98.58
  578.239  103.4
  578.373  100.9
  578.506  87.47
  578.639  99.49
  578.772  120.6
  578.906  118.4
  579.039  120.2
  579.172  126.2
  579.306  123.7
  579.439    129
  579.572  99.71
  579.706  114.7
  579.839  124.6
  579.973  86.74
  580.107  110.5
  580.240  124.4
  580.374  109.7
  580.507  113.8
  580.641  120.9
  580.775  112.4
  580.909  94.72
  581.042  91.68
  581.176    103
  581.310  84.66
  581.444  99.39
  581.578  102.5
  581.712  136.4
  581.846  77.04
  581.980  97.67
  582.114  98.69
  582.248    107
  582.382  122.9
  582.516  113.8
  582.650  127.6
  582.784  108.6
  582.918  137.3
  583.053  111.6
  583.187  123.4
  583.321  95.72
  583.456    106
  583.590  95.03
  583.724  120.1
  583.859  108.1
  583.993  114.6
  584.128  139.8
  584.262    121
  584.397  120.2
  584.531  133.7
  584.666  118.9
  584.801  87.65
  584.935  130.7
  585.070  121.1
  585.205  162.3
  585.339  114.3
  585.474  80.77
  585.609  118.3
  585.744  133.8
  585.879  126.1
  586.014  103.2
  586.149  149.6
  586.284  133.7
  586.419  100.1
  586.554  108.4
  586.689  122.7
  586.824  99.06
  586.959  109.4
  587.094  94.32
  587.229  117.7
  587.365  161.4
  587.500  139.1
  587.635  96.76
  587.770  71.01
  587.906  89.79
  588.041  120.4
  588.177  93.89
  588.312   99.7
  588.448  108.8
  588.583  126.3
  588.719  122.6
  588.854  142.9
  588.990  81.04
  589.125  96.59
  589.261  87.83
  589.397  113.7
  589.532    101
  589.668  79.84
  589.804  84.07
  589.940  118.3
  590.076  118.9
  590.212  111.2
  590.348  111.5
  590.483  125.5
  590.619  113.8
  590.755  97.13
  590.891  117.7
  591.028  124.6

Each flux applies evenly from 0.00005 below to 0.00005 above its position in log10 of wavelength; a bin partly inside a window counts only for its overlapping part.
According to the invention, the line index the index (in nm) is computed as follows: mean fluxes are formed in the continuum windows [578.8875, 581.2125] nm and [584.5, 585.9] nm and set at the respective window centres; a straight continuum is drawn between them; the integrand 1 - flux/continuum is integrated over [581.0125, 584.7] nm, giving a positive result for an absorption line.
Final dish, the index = 0.17 nm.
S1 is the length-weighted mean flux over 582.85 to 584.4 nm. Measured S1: 116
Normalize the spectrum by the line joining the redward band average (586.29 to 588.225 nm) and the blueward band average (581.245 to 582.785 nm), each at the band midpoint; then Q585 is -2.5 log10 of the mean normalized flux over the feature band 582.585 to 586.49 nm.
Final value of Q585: -0.10 mag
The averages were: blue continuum 106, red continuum 110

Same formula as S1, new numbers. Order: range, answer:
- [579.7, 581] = 111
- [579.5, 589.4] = 112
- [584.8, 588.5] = 115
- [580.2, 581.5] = 105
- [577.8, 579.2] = 109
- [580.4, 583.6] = 108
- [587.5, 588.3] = 98.6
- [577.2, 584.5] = 110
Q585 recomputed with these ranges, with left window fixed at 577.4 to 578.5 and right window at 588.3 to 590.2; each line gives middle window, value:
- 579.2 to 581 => -0.10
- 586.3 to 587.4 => -0.08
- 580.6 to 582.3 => 0.01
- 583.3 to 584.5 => -0.11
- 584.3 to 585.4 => -0.18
